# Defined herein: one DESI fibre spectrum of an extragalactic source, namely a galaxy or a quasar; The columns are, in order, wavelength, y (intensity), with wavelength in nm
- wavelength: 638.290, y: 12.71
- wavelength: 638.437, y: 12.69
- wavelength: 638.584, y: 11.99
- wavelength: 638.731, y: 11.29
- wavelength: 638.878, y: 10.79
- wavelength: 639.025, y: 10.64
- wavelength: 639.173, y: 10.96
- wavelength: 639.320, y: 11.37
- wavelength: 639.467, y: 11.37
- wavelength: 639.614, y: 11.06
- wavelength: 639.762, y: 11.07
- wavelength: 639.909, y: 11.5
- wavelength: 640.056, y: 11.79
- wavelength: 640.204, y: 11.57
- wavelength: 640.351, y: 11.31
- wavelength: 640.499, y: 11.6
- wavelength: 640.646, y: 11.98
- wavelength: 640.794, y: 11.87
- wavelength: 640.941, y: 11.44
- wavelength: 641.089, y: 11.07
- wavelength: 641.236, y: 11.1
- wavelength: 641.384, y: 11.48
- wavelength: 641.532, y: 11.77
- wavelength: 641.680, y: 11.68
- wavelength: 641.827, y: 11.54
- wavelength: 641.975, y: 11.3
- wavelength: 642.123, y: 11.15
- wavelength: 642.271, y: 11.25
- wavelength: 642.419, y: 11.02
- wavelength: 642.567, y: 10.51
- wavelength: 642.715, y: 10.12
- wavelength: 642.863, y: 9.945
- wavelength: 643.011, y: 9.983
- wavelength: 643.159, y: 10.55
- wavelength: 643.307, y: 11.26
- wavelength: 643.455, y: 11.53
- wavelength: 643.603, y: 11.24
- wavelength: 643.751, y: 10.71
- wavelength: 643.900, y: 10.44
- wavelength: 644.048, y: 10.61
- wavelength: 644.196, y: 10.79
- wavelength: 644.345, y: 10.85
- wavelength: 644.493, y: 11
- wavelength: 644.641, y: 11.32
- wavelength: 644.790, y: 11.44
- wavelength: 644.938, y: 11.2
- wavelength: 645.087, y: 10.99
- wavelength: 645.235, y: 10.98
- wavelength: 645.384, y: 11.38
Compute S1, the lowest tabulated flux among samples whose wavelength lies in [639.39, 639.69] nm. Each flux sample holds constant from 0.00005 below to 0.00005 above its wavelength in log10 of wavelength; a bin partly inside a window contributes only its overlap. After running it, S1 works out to 11.06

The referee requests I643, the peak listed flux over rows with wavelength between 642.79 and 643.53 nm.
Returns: 11.53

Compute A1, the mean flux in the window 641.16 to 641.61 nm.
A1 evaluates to 11.4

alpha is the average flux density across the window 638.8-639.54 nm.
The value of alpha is 11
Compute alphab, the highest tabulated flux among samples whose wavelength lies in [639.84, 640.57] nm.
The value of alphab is 11.79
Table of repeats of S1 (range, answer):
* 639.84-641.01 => 11.31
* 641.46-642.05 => 11.3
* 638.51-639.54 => 10.64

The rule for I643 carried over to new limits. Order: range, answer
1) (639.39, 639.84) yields 11.37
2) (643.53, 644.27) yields 11.24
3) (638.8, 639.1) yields 10.79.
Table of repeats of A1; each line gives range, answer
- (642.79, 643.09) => 9.98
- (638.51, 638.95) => 11.4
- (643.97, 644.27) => 10.7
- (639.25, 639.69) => 11.3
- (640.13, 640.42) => 11.4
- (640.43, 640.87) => 11.8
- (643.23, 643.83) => 11.2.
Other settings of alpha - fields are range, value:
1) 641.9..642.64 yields 11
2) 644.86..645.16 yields 11.1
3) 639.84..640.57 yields 11.5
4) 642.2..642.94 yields 10.6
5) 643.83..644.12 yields 10.5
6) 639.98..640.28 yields 11.7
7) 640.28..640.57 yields 11.4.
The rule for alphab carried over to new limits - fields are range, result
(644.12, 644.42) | 10.85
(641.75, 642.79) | 11.54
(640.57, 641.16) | 11.98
